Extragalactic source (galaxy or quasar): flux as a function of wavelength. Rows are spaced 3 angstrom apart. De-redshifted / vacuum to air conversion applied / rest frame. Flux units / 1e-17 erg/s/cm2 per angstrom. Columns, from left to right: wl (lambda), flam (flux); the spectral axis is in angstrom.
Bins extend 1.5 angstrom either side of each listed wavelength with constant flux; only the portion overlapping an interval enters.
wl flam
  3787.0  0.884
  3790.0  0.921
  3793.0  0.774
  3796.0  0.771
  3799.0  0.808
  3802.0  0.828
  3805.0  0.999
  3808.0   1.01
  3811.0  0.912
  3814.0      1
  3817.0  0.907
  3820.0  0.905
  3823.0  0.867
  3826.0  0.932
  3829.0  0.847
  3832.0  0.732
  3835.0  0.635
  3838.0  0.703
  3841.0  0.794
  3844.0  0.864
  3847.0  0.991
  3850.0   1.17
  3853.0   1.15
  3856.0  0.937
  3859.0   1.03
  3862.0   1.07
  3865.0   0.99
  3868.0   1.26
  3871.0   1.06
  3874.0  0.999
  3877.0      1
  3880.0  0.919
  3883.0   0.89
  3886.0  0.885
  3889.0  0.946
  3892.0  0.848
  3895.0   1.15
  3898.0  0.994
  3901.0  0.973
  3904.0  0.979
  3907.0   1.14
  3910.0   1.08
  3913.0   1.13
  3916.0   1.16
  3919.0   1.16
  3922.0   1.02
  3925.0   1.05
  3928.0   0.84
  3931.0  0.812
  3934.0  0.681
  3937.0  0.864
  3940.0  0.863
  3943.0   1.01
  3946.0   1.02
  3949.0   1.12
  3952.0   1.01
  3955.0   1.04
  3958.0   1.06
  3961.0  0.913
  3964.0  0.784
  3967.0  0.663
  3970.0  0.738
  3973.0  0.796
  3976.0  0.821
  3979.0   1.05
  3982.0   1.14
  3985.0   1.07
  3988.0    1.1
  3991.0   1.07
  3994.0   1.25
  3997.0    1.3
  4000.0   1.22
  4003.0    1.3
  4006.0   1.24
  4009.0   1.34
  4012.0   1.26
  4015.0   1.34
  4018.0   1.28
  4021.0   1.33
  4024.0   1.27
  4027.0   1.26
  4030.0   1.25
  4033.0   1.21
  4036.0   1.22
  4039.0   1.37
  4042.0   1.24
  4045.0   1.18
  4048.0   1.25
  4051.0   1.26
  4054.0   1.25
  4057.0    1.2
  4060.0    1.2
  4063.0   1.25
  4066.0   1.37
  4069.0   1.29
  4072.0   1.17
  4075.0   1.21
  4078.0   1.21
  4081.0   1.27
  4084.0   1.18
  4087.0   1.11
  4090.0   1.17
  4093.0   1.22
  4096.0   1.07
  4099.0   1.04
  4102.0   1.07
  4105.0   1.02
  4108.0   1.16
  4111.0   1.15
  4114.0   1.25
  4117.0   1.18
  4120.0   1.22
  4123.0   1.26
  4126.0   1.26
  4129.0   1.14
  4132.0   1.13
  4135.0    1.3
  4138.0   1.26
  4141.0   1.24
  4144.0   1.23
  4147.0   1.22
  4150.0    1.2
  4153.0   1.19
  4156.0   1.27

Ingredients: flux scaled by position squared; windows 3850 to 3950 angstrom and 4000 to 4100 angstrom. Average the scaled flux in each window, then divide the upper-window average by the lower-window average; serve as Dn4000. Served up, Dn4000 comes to 1.33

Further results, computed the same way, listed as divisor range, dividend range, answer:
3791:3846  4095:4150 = 1.62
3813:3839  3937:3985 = 1.20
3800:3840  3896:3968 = 1.20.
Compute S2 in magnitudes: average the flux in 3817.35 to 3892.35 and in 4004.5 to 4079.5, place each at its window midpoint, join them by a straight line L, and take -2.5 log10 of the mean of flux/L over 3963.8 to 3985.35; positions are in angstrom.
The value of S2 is 0.29 mag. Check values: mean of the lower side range 0.938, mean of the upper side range 1.26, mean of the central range 0.879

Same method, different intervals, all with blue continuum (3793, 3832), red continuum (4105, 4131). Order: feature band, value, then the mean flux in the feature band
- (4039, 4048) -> -0.12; 1.24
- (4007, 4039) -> -0.17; 1.28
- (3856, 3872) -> -0.14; 1.07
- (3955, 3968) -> 0.17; 0.884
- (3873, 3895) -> 0.02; 0.94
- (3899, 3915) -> -0.08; 1.06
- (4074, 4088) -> -0.04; 1.2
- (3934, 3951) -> 0.07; 0.95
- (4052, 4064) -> -0.09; 1.23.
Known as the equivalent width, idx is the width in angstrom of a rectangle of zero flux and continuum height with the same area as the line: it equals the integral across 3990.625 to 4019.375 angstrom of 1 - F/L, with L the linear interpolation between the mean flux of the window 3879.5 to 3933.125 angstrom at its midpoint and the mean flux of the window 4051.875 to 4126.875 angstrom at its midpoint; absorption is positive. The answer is -4.3 angstrom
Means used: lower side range 0.996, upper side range 1.19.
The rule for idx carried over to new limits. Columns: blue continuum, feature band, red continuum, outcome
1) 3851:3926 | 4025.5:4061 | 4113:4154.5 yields -2.79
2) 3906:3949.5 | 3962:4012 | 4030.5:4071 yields 2.78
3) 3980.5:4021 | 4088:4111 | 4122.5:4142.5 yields 2.18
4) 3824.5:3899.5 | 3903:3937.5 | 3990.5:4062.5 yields 1.97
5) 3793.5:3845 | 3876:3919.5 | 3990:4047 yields 0.03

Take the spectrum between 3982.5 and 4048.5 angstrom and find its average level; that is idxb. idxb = 1.24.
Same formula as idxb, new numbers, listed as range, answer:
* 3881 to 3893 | 0.895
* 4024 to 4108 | 1.21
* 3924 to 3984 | 0.914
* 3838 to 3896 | 0.989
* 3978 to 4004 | 1.17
